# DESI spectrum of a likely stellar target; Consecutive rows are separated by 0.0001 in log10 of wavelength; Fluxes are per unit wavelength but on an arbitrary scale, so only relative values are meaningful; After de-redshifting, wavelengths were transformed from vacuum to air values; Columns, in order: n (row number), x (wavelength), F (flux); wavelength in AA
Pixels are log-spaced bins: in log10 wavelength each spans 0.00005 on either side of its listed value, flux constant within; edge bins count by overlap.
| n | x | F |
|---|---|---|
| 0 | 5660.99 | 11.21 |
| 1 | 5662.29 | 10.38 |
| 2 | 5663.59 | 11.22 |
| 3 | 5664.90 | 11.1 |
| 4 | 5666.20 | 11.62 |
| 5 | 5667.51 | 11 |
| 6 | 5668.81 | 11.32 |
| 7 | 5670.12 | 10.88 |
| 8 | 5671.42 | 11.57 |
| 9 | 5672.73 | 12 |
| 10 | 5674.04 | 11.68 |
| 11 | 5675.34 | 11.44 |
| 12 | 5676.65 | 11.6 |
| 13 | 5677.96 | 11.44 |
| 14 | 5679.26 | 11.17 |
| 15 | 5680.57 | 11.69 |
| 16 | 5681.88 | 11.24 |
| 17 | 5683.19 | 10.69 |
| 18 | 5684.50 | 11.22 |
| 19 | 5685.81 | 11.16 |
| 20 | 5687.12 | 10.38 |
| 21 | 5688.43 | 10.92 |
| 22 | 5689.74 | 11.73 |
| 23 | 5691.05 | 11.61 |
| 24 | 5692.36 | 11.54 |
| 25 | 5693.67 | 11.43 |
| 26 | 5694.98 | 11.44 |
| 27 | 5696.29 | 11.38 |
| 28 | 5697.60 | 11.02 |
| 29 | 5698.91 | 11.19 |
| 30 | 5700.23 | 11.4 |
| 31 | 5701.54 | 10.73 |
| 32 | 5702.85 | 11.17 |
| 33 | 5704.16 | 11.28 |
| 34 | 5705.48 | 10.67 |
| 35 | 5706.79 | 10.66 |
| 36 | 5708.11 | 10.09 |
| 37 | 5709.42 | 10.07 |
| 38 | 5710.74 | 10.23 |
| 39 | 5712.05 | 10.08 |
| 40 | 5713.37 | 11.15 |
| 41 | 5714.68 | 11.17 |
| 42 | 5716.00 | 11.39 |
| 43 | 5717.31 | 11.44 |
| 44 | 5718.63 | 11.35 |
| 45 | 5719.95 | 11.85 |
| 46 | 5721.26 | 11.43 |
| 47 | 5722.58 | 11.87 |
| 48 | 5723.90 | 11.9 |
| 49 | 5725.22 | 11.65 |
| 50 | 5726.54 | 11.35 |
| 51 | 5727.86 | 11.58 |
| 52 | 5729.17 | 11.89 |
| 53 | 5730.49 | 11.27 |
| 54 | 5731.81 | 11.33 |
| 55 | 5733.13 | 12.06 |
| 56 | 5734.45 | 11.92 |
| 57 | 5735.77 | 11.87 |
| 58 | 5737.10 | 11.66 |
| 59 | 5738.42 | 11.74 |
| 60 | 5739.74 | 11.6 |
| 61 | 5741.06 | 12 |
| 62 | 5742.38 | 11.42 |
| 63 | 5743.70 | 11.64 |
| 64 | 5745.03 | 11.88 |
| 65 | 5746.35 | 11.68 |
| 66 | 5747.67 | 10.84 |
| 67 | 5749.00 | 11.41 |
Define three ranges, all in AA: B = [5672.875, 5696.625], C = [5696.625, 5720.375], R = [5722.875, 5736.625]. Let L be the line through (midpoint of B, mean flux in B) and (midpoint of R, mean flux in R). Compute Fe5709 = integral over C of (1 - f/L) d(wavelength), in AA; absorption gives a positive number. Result 1.19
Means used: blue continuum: 11.3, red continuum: 11.7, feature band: 10.9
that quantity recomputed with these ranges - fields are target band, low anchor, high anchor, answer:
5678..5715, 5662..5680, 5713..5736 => 1.39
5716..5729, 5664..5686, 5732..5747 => 0.05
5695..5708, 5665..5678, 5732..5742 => 0.64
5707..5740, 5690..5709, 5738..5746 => 0.33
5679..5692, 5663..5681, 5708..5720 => 0.05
